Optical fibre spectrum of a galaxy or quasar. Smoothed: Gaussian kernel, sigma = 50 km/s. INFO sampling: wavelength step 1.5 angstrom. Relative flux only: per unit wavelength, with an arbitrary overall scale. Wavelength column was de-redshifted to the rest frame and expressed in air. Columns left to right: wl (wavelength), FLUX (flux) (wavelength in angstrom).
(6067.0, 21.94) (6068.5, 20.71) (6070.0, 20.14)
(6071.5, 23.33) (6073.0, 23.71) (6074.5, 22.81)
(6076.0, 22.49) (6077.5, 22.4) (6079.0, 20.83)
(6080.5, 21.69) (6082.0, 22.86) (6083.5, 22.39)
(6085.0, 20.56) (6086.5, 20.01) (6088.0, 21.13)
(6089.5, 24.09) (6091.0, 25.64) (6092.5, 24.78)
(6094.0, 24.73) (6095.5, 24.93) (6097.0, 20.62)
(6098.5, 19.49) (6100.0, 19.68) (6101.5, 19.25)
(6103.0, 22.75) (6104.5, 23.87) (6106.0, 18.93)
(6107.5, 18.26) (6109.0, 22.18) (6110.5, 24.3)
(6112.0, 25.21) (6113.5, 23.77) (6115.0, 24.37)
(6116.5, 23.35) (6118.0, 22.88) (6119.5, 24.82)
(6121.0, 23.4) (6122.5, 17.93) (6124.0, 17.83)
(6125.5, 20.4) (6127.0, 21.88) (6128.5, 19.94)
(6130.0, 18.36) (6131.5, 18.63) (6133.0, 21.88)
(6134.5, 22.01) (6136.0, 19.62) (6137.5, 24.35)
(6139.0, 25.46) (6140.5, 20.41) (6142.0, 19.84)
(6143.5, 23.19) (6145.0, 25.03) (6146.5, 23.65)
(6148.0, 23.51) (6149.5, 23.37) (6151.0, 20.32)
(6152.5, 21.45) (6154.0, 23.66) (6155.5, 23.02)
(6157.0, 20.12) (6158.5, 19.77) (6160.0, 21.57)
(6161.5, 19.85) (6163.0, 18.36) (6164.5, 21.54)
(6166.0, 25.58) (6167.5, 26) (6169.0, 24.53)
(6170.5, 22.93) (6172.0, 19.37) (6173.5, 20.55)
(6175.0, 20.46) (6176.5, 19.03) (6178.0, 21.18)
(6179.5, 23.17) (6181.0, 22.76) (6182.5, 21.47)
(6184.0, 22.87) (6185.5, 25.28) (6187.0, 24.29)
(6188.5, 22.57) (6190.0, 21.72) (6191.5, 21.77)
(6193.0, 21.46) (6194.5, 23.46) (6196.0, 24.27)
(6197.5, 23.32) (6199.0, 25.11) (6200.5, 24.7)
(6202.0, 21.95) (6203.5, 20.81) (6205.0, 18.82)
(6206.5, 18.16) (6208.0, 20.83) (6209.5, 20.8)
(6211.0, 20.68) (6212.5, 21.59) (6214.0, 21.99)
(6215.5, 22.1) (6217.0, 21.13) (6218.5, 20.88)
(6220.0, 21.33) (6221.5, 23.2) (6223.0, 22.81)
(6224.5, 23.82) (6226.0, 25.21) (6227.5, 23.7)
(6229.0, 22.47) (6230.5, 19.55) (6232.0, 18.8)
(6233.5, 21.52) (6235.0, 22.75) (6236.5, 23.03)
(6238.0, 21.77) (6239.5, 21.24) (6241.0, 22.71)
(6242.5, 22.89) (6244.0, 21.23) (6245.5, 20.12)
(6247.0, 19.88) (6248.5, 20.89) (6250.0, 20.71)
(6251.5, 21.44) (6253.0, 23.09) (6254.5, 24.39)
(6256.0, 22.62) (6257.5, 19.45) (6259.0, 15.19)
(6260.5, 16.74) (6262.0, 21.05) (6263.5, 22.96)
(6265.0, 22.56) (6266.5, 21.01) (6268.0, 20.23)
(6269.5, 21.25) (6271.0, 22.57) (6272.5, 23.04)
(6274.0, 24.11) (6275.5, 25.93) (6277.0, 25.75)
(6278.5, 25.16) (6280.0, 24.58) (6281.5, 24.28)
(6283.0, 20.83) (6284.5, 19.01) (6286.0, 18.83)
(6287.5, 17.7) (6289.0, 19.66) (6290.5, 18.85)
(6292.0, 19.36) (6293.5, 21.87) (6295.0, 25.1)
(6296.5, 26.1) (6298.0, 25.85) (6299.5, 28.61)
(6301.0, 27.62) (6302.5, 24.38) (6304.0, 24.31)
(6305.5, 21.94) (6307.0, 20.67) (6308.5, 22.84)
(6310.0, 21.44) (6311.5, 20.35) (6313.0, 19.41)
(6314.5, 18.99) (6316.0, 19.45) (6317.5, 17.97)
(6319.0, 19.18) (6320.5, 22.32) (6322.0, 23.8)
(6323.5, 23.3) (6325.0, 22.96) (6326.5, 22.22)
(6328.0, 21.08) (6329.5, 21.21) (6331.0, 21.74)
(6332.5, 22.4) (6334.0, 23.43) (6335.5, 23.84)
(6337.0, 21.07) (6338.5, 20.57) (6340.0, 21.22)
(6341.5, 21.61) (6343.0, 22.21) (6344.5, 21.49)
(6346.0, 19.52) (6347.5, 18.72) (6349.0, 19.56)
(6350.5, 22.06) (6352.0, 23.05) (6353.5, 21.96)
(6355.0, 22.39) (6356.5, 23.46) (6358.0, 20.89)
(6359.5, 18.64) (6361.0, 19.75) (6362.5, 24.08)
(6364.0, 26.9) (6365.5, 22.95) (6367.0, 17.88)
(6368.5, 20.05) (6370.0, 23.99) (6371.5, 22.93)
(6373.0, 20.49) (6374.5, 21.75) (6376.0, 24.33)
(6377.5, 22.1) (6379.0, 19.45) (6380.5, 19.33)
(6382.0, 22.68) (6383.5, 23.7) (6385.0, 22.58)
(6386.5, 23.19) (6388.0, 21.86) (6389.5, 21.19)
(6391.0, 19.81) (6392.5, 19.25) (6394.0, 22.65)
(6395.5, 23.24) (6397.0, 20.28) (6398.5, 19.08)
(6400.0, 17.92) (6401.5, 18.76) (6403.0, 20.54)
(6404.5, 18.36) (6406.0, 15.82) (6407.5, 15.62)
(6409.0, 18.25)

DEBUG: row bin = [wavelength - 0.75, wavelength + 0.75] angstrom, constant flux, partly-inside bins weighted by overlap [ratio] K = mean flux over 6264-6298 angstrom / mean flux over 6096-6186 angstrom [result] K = 1.02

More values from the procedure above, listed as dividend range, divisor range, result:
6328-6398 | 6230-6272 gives 1.02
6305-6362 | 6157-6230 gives 0.96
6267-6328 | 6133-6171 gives 1.00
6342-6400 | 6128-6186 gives 0.98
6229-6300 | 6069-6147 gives 0.99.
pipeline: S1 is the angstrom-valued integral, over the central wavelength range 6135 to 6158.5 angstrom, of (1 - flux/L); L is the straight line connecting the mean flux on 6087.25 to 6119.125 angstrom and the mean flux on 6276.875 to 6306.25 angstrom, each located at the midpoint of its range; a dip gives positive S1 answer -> 0.32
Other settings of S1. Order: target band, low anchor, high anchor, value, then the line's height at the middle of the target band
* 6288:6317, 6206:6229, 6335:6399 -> -0.87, 21.7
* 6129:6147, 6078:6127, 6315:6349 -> 0.13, 22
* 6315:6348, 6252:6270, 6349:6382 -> 0.11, 21.5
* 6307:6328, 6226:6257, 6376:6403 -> 0.35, 21.4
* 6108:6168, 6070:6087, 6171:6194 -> -0.22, 22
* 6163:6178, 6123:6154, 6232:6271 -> -0.35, 21.5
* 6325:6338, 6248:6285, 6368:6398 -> -0.18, 21.8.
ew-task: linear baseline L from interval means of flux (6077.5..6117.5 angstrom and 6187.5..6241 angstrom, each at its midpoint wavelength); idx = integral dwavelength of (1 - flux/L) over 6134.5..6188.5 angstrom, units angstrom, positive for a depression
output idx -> -0.2 angstrom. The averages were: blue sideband 22.3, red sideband 22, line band 22.2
